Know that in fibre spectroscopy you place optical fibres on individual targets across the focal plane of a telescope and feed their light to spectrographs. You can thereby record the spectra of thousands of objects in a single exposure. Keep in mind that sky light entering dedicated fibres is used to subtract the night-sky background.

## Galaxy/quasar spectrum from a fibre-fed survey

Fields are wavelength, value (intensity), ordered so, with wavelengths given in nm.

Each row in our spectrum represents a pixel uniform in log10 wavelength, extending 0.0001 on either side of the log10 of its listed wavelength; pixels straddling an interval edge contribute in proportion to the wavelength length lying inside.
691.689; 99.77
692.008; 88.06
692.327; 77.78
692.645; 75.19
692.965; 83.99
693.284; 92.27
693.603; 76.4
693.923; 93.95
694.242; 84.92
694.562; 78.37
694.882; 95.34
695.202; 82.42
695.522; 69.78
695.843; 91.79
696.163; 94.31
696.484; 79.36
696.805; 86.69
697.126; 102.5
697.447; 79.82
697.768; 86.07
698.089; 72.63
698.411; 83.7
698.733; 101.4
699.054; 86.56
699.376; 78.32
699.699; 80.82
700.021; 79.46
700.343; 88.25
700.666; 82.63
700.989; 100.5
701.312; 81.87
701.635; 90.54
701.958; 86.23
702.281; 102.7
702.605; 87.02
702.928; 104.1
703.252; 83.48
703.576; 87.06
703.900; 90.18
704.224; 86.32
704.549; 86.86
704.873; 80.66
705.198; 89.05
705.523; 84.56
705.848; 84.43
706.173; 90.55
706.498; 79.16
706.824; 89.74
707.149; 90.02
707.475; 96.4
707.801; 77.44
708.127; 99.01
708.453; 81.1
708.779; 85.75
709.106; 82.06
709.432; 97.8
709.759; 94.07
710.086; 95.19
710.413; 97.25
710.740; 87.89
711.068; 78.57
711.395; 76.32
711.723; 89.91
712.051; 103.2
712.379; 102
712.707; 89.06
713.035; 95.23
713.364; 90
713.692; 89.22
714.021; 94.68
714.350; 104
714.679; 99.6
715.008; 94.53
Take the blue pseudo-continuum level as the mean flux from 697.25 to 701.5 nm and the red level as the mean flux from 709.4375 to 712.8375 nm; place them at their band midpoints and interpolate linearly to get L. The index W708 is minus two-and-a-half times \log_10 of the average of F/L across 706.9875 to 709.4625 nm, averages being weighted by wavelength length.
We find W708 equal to 0.02 mag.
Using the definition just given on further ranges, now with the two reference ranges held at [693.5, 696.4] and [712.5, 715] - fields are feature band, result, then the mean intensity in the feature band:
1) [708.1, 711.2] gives 0.04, 89.6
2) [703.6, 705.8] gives 0.05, 86.2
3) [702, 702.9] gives -0.07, 95.1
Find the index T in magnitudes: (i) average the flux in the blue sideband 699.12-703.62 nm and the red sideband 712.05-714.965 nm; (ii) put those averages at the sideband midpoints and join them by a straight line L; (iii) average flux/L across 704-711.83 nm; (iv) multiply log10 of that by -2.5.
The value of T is 0.06 mag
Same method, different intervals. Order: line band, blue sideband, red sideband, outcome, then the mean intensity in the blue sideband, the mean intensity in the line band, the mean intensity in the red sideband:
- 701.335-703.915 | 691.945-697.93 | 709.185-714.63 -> -0.03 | 85.2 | 91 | 92.8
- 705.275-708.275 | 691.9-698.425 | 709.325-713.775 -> 0.02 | 84.5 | 87.9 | 91.8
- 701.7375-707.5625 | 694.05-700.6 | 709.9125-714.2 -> -0.01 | 85.1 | 88.7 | 91.5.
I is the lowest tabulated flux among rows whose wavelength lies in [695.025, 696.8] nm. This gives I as 69.78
